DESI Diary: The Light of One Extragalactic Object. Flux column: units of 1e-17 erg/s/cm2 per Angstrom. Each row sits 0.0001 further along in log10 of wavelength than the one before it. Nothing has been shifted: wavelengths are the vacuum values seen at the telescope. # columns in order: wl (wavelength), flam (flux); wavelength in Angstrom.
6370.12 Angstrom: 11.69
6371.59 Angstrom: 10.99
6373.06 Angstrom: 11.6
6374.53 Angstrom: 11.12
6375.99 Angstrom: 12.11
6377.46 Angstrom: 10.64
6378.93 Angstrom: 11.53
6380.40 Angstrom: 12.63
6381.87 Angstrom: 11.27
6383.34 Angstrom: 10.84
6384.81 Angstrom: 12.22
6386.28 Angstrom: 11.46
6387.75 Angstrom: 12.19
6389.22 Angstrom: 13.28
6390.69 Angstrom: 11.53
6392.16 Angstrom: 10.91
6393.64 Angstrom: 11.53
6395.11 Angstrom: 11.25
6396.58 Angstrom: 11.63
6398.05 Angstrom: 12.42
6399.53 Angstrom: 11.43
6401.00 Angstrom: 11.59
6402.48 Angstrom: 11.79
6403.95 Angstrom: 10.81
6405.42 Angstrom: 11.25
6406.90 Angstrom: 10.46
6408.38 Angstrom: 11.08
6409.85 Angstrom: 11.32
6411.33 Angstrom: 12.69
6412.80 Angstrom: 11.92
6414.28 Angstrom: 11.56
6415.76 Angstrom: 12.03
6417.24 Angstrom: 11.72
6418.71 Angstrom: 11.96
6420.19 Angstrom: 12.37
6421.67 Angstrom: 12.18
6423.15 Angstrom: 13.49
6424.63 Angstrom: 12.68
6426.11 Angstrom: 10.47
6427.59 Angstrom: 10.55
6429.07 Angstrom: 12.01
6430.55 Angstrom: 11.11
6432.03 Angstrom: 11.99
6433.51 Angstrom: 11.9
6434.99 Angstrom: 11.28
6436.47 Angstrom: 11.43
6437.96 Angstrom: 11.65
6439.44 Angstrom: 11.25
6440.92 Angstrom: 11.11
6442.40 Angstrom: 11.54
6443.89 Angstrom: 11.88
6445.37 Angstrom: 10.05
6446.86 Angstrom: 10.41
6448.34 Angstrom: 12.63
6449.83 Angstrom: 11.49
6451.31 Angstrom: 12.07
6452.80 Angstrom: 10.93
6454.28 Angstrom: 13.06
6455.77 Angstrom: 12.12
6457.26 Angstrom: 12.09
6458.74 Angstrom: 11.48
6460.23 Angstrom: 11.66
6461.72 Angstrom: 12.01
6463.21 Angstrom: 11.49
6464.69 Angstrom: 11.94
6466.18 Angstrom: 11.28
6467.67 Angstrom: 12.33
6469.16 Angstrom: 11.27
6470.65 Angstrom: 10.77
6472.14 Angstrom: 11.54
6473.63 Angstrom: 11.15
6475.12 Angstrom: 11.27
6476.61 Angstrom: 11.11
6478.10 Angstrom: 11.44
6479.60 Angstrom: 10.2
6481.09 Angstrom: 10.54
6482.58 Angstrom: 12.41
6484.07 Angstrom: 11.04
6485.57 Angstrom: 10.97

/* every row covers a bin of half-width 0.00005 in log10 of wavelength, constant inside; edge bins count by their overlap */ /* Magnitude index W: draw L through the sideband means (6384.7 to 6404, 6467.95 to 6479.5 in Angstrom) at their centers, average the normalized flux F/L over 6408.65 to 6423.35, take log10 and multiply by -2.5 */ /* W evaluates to -0.04 mag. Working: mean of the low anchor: 11.7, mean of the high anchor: 11.2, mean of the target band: 12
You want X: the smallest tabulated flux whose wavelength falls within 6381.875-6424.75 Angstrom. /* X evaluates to 10.46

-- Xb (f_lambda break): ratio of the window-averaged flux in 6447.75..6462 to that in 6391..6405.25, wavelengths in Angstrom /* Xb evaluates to 1.0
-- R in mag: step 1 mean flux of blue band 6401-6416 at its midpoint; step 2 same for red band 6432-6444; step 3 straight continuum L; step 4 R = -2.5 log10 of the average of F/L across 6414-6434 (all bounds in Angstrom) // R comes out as -0.03 mag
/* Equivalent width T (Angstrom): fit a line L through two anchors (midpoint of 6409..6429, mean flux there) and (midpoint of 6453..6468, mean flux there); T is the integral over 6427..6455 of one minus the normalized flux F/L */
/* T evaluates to 1.0 Angstrom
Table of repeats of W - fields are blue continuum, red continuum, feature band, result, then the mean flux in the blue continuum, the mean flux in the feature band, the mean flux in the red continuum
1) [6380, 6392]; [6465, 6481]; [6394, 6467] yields -0.01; 11.9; 11.6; 11.2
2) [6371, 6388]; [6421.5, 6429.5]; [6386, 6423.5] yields 0.00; 11.5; 11.7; 11.9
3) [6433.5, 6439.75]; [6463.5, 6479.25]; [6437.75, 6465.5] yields -0.02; 11.5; 11.6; 11.4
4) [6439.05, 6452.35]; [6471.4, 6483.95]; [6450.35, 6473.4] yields -0.04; 11.4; 11.7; 11.2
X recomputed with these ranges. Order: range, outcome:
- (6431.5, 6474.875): 10.05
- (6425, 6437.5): 10.47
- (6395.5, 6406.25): 10.81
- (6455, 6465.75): 11.48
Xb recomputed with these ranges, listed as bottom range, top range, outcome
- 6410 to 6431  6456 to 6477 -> 0.97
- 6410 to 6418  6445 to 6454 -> 0.96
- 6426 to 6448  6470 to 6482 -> 0.98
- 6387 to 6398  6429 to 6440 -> 0.98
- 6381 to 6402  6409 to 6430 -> 1.02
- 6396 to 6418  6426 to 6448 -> 0.97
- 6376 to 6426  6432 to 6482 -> 0.98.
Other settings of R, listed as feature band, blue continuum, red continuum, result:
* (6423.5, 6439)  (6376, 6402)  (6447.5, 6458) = 0.03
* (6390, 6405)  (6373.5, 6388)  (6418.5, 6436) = 0.02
